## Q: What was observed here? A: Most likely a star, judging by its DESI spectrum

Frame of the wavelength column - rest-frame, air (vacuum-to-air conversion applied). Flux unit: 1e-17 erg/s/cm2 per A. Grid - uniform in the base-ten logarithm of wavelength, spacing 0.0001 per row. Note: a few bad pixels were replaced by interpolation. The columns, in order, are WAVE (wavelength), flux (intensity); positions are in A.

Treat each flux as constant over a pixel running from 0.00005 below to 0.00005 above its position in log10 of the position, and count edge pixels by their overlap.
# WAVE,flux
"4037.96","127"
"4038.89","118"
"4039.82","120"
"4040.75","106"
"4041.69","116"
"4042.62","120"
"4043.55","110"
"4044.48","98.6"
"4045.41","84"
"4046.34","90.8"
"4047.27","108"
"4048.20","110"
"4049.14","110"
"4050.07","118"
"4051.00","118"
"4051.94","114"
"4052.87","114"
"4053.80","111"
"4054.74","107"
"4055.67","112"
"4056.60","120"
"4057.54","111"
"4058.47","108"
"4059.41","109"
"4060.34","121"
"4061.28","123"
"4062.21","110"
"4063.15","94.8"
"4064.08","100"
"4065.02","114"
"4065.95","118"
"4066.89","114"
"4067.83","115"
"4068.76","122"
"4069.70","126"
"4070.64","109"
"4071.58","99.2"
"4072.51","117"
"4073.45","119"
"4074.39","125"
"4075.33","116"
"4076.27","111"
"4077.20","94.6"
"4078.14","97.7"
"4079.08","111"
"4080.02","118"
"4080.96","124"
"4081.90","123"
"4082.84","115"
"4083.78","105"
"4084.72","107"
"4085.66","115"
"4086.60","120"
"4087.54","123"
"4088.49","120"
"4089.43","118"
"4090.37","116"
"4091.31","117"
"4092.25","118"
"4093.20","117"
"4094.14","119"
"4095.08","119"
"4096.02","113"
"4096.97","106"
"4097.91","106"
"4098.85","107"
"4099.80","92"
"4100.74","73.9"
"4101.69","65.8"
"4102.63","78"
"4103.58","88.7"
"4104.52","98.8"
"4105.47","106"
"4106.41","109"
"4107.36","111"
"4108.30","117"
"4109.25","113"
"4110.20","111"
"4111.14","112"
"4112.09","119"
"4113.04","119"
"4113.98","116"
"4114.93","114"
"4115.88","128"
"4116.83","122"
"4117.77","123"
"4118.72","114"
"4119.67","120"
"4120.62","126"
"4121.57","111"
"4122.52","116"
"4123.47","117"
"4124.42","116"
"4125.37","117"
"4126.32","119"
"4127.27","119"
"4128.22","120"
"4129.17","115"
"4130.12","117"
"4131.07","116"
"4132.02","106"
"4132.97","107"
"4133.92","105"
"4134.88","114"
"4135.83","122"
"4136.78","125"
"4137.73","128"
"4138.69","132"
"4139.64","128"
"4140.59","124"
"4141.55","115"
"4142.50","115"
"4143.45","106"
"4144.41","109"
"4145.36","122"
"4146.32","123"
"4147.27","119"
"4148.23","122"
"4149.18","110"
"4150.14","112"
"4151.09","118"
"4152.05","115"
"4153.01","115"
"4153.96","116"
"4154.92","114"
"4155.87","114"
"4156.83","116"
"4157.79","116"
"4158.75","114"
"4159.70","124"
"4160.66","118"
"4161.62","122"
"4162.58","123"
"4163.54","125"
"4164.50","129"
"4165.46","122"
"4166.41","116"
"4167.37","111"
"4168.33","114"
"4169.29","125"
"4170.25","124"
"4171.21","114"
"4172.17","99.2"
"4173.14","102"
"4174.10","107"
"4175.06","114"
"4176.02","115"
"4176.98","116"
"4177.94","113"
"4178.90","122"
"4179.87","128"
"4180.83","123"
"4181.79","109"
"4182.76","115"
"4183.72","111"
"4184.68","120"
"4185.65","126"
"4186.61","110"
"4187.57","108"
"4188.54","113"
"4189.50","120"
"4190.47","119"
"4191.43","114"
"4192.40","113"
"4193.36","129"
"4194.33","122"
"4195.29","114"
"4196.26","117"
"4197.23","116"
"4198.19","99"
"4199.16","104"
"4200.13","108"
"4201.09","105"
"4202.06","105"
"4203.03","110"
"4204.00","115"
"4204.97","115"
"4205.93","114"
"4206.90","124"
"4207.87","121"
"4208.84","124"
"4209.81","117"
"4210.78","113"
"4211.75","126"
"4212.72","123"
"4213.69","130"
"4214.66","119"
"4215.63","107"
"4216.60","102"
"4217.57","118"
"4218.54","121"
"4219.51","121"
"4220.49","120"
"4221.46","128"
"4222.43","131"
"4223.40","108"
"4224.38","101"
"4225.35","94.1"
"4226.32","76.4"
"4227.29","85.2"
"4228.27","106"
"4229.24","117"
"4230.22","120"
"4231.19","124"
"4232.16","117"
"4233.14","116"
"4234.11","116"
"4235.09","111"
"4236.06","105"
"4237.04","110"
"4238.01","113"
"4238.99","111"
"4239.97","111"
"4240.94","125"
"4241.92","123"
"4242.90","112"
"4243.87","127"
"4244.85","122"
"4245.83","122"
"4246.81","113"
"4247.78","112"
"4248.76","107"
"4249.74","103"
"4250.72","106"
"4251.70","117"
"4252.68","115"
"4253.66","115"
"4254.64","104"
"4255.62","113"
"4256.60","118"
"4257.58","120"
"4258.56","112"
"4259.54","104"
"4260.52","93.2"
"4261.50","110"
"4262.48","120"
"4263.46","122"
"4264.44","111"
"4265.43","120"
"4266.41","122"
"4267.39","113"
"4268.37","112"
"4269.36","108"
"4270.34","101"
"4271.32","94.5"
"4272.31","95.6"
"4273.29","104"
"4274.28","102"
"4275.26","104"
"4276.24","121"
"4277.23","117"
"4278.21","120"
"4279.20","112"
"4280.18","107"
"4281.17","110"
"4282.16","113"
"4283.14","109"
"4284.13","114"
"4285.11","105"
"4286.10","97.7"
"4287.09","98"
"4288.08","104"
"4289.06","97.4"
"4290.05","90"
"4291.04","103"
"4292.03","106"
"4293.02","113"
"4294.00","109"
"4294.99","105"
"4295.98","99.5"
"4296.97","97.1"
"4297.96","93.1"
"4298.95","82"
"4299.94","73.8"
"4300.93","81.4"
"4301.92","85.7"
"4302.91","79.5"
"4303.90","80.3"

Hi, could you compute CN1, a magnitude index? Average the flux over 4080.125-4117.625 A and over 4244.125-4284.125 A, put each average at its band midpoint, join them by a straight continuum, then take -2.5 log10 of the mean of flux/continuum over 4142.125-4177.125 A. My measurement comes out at -0.051 mag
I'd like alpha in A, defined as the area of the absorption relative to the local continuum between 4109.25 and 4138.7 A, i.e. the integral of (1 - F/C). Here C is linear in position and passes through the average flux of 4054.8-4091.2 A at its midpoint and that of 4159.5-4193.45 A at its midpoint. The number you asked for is -0.5 A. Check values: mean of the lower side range 114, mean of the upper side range 117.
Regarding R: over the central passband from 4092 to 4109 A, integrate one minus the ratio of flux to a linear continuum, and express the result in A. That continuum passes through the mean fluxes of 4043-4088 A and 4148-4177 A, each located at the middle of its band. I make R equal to 1.6 A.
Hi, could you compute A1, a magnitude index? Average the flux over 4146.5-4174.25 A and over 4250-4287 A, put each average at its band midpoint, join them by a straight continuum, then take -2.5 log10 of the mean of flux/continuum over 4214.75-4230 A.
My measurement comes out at 0.034 mag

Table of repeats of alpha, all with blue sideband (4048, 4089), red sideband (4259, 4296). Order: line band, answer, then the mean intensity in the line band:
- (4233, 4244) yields -0.6 A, 115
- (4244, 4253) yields -0.4 A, 113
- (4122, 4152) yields -1.5 A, 117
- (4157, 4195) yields -2.3 A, 117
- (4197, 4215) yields -0.9 A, 115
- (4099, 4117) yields 1.2 A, 105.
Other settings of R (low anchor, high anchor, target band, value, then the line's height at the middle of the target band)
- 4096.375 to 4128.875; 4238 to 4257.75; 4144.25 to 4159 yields -0.7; 111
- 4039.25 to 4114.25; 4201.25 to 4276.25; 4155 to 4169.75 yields -1.0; 112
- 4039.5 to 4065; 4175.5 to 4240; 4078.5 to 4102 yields 0.0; 111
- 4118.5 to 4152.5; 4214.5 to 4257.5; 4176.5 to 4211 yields -0.2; 115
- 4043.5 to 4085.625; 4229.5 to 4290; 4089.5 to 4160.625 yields -1.5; 111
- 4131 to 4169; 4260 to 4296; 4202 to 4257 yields -1.3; 111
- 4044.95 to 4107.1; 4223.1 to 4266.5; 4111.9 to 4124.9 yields -1.0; 110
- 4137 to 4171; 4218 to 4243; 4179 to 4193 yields -0.1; 116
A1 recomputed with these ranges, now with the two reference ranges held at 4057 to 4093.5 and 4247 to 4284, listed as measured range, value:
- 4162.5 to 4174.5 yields -0.036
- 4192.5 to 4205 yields -0.004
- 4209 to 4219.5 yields -0.062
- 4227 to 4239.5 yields -0.009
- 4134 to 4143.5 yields -0.076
